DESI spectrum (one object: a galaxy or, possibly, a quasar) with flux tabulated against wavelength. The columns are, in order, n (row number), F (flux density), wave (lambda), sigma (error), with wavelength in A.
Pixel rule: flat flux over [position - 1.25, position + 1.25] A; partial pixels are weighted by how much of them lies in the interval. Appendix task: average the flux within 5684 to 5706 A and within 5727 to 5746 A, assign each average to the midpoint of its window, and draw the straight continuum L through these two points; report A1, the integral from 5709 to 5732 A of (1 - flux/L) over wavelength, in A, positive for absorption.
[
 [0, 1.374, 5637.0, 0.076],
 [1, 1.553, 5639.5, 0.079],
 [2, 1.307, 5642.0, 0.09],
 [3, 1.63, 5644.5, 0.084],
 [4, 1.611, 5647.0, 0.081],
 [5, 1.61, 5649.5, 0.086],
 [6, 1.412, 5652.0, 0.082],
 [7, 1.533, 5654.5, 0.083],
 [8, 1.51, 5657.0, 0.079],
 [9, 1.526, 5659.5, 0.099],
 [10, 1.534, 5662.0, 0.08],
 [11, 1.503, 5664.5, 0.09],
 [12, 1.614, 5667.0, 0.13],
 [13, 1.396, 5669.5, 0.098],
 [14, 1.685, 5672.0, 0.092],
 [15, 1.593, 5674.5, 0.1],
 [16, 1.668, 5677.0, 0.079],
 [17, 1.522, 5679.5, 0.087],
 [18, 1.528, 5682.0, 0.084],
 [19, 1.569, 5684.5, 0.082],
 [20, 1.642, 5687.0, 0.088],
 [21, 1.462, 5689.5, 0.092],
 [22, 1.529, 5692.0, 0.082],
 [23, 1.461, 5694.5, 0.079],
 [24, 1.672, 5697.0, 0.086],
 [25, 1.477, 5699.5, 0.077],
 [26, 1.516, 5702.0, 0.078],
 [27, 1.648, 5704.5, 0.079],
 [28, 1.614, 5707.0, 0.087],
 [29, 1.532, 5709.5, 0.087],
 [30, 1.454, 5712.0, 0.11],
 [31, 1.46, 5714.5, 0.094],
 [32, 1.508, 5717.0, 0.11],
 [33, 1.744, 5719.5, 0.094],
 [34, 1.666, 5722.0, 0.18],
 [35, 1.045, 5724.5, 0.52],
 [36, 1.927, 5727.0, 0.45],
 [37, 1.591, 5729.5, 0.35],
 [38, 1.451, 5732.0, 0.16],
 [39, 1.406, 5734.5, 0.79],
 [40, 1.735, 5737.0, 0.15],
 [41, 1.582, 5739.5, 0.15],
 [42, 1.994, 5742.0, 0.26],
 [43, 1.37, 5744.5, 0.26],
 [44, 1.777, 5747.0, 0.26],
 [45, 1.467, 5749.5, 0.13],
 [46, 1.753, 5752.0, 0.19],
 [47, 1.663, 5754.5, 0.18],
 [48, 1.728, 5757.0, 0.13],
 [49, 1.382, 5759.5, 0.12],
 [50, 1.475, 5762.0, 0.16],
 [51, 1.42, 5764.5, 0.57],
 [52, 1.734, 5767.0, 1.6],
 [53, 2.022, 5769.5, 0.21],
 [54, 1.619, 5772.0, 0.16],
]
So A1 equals 0.7 A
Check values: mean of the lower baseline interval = 1.55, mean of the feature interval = 1.54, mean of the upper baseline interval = 1.61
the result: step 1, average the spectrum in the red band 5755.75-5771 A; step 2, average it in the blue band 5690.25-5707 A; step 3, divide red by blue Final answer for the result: 1.05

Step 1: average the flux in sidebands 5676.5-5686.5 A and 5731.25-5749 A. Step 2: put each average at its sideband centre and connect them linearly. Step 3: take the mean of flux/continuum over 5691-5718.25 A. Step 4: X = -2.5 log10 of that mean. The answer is 0.037 mag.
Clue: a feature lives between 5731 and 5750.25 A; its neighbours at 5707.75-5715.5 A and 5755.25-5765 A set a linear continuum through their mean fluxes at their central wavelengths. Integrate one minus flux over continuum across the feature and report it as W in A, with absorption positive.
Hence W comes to -1.24 A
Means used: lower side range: 1.49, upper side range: 1.52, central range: 1.6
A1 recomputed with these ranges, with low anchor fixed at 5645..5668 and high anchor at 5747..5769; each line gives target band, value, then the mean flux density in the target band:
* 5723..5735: 0.71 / 1.49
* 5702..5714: 0.17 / 1.55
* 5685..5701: 0.23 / 1.54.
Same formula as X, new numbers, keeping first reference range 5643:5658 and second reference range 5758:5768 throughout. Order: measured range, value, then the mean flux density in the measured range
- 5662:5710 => -0.02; 1.56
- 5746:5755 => -0.11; 1.66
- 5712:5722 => -0.03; 1.57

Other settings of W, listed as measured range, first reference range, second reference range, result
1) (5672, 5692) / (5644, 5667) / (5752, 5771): -0.10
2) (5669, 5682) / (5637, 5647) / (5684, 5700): -0.42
